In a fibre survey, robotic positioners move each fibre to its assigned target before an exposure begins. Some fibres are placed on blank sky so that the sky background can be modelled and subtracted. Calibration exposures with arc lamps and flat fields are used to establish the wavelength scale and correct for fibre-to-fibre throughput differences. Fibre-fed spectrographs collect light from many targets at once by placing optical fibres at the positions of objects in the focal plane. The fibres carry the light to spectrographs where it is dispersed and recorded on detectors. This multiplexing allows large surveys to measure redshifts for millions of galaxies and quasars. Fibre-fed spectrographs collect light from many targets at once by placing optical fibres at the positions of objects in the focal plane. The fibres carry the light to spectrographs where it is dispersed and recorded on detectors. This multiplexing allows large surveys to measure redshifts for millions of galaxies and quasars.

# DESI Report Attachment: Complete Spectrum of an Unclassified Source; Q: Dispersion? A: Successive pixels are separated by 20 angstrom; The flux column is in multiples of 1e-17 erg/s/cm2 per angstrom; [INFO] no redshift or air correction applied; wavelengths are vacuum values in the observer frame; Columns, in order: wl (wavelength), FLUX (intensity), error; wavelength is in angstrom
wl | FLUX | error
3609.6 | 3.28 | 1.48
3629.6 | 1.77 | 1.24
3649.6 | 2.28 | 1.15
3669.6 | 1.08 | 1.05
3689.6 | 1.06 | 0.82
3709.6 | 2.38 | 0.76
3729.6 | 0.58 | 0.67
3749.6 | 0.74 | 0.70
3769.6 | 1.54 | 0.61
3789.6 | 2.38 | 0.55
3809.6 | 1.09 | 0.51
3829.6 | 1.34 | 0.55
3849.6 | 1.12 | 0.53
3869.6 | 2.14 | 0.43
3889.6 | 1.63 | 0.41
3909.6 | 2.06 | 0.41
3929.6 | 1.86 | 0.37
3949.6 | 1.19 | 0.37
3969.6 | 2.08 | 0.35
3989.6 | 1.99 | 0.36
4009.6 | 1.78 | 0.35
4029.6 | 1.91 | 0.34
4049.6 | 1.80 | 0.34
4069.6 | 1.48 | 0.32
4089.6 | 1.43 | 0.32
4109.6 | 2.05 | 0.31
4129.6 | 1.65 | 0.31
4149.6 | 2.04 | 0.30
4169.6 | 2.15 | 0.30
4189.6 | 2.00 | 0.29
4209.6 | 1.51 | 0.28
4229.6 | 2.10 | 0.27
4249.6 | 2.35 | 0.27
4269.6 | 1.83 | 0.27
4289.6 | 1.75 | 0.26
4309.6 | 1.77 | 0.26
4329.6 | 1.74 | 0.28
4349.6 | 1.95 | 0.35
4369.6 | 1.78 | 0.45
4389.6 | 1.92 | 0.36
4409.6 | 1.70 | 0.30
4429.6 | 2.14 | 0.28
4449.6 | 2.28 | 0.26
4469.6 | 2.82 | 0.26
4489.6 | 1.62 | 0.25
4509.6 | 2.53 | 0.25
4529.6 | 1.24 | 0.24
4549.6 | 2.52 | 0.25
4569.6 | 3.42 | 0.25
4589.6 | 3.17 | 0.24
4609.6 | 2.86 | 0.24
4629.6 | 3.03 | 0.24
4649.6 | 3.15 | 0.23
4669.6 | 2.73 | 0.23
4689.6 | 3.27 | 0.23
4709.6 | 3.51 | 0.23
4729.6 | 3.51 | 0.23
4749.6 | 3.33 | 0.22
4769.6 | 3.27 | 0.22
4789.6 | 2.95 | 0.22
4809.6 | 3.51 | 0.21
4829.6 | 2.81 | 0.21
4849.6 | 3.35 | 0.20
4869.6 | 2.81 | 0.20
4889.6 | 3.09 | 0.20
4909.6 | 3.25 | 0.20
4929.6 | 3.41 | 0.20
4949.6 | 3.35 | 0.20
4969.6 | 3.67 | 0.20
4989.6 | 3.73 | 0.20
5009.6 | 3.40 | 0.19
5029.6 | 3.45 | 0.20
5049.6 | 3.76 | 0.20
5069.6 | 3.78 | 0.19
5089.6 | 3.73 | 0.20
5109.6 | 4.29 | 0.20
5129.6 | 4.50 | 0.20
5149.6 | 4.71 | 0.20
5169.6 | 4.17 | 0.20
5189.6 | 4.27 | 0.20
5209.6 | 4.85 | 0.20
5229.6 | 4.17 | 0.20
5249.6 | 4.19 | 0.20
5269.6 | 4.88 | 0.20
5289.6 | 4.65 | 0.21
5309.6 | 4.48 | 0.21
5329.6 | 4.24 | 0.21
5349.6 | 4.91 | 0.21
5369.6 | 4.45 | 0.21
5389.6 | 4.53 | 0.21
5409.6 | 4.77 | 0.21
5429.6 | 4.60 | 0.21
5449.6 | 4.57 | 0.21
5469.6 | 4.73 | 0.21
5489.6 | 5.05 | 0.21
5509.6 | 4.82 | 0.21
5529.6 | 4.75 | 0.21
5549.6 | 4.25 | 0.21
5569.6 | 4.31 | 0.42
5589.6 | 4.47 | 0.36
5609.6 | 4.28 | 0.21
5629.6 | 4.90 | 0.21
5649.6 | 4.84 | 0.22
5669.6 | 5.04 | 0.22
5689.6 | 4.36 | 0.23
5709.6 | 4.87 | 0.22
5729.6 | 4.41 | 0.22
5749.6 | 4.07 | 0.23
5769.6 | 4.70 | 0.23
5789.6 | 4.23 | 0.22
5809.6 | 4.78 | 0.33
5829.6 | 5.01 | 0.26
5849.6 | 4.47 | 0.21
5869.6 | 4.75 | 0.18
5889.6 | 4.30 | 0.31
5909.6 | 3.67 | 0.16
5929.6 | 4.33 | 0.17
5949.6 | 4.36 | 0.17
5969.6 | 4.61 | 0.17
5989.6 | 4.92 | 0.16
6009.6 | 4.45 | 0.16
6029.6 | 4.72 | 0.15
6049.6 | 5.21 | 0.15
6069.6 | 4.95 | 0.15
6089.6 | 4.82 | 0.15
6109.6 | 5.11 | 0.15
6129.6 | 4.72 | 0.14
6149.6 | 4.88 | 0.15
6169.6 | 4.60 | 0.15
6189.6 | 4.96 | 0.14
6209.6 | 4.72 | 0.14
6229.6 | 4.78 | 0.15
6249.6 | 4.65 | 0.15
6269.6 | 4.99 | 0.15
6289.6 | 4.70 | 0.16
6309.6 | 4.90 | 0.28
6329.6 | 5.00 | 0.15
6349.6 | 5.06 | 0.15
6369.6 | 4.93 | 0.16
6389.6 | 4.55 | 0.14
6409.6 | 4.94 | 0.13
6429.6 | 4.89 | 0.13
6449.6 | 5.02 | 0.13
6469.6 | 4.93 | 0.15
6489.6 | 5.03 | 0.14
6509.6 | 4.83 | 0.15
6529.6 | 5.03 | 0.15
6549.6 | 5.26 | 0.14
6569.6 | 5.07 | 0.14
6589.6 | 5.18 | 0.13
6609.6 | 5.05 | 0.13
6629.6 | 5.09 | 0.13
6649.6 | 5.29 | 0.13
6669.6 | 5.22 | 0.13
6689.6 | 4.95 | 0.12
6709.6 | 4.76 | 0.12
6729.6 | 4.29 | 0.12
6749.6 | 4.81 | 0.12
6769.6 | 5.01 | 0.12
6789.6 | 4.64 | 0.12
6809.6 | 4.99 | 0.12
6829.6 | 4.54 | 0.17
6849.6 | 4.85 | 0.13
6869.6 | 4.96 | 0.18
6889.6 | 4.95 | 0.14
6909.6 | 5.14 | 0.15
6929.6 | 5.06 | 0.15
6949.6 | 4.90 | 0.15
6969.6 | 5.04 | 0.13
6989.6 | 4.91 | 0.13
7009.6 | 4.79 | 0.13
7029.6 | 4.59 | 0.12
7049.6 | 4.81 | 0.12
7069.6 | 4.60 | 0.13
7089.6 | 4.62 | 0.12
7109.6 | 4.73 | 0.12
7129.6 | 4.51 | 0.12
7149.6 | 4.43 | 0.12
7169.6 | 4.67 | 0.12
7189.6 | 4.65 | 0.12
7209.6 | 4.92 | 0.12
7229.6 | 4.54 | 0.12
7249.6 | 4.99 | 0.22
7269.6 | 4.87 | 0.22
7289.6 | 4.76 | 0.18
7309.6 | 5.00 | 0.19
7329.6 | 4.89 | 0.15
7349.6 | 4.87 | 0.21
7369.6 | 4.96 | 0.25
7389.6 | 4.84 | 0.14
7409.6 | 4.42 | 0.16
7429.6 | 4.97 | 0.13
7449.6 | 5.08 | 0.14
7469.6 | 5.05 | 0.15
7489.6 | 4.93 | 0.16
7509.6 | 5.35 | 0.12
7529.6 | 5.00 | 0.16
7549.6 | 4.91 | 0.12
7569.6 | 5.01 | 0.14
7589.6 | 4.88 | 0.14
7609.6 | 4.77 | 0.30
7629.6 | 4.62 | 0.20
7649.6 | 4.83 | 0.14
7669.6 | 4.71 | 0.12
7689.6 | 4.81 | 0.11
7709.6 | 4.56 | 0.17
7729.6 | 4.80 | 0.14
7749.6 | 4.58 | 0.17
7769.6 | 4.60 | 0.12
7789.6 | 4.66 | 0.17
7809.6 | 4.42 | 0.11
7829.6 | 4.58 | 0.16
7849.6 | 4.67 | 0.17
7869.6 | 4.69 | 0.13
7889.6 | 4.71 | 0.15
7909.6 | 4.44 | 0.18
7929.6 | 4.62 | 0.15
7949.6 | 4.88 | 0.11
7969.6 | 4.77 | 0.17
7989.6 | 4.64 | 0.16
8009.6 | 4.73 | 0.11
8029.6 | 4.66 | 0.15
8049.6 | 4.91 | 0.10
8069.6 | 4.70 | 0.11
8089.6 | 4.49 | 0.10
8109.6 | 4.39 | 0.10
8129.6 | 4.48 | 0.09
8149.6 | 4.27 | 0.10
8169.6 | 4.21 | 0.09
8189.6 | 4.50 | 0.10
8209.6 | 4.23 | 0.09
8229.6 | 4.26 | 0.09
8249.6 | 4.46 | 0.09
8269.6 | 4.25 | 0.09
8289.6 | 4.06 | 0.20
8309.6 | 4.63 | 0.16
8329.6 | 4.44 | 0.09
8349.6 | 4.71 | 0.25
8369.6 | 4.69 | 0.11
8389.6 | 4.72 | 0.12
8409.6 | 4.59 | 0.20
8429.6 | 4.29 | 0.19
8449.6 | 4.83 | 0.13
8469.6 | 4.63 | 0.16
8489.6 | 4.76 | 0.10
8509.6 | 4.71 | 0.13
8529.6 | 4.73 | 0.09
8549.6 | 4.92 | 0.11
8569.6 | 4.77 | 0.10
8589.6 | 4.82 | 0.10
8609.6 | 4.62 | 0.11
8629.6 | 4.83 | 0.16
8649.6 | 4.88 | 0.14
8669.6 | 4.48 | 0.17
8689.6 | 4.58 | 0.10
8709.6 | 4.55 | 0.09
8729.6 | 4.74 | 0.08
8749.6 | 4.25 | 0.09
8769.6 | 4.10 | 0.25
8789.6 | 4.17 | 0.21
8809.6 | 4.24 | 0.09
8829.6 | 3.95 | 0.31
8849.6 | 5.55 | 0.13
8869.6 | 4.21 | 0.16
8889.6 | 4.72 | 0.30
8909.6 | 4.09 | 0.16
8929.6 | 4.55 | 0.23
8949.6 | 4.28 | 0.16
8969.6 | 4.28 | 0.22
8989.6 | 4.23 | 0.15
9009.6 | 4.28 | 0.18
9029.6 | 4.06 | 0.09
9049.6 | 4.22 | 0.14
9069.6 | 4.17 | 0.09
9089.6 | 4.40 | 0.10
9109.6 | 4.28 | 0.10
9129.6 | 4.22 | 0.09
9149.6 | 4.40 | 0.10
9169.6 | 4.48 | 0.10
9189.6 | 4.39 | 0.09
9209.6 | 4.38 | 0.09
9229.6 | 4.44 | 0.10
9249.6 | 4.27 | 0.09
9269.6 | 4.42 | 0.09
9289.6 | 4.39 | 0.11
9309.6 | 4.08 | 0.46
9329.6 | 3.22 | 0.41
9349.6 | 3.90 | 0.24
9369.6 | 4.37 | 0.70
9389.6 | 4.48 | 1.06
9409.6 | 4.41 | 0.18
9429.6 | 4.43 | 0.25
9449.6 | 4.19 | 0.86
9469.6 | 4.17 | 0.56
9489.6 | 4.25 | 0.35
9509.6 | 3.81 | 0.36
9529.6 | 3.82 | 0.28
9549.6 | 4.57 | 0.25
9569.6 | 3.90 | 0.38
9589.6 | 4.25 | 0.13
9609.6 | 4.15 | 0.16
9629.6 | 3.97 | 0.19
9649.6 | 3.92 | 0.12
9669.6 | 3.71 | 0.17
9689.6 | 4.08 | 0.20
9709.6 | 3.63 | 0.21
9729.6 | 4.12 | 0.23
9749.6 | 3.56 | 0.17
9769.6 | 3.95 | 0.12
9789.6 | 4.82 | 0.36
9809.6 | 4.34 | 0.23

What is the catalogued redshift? 0.14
